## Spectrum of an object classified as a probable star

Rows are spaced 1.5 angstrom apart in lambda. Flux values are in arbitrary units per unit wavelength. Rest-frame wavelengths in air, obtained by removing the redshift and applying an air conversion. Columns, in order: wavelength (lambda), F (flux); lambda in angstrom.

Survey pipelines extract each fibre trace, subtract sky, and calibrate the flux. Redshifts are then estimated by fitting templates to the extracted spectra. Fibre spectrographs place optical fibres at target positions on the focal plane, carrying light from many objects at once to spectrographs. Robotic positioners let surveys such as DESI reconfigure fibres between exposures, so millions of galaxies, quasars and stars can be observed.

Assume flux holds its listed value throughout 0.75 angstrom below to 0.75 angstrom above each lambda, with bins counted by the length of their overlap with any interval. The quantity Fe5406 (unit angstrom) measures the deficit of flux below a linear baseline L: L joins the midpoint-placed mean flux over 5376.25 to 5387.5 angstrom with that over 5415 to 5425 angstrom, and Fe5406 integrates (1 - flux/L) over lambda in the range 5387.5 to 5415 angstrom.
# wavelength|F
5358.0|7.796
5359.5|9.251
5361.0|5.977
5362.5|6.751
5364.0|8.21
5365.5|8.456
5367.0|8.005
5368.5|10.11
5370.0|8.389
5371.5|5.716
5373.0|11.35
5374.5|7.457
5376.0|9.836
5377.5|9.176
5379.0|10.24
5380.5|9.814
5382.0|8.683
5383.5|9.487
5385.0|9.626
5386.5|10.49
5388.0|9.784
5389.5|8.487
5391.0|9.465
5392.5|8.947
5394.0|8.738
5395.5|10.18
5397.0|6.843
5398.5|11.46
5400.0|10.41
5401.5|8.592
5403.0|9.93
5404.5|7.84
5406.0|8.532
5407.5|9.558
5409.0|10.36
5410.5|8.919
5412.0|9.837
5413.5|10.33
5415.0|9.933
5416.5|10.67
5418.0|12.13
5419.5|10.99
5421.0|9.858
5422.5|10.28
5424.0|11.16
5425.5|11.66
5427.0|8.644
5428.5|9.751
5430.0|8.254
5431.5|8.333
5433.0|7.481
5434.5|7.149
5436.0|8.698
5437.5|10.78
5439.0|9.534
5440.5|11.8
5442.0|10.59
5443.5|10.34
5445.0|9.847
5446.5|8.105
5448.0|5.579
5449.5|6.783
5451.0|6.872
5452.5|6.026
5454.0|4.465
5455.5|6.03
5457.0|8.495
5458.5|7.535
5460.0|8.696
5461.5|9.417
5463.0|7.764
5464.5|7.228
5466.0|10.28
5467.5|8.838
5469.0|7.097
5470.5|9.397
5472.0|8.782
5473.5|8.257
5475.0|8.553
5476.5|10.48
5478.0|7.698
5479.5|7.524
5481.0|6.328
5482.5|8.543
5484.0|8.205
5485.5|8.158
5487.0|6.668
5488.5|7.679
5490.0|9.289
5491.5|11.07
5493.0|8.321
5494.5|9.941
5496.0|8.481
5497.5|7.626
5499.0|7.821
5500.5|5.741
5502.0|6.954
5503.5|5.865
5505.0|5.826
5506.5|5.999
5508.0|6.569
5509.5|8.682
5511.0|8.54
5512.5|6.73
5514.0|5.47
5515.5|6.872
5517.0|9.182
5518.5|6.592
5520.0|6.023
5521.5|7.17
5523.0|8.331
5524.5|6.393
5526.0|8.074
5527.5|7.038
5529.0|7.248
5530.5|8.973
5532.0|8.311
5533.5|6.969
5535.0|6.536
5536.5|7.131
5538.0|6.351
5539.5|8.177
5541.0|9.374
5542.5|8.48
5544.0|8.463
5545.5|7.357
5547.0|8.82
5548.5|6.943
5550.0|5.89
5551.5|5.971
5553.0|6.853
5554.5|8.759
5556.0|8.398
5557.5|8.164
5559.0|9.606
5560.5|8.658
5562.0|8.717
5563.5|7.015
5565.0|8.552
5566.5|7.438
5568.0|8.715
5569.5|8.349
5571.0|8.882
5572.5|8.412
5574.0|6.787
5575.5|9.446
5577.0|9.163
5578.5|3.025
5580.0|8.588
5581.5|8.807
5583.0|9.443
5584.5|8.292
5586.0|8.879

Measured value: 2.4 angstrom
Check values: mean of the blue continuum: 9.66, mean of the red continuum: 10.8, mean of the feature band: 9.36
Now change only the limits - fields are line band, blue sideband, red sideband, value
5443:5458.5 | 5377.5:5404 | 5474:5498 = 2.8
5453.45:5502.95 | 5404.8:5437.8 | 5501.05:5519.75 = -1.5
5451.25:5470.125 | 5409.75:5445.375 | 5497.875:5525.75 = 2.2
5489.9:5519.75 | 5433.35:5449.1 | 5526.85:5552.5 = 2.2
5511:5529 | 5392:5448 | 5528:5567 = 2.3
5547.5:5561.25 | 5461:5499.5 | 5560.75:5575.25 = 0.8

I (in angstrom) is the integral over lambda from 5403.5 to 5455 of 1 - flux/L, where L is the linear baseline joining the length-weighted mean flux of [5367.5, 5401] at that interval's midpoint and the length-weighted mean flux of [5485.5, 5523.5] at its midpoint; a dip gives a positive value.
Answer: -3.0 angstrom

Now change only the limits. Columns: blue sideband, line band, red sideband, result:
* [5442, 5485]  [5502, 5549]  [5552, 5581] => 4.0 angstrom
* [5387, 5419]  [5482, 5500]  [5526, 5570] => 0.2 angstrom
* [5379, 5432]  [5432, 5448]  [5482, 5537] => -0.5 angstrom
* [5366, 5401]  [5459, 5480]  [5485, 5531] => -1.4 angstrom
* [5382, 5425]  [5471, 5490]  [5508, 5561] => 0.8 angstrom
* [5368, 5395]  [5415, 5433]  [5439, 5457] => -3.5 angstrom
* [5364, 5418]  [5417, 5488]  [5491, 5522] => -2.7 angstrom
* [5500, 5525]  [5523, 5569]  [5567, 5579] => -2.0 angstrom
